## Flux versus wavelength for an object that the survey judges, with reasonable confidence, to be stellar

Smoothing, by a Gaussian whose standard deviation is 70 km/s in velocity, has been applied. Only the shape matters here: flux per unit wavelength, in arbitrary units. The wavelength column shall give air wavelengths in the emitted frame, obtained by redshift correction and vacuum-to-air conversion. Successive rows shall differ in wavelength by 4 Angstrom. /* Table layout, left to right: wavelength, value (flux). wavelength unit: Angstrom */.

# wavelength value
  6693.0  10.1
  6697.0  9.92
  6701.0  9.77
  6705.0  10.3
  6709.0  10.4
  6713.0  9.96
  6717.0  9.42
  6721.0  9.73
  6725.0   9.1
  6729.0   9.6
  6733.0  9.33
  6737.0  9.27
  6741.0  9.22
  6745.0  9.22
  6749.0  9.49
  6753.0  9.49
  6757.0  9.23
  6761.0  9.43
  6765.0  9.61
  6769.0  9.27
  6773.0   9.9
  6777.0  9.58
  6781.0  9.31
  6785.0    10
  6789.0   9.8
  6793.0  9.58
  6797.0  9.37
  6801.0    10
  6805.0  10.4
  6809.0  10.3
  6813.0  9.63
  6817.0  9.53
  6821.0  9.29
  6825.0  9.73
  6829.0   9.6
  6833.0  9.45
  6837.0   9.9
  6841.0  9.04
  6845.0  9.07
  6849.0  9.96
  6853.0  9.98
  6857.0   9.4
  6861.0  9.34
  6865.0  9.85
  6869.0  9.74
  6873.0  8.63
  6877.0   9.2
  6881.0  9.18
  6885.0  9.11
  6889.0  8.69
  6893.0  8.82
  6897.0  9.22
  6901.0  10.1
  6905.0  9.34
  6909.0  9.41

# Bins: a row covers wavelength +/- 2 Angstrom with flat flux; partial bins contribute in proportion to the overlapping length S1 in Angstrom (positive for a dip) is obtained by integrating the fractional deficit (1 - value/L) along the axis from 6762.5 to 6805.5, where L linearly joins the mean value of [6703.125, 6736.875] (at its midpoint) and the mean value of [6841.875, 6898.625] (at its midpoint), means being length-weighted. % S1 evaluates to -0.7 Angstrom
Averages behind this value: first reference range 9.7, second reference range 9.29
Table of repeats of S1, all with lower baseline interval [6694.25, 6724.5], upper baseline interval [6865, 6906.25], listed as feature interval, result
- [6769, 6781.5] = 0.1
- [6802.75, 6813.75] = -0.7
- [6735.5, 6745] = 0.5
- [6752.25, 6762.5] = 0.4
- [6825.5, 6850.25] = -0.2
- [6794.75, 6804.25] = -0.2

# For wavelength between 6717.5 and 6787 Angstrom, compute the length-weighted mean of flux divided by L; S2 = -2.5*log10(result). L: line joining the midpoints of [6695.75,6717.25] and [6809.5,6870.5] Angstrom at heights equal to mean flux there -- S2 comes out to 0.045 mag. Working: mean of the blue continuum 10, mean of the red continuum 9.58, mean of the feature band 9.46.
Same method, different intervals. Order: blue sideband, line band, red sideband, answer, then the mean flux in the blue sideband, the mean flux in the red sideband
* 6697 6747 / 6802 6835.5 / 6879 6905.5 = -0.04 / 9.62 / 9.2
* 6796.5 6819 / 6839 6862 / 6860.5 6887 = 0.00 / 9.91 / 9.29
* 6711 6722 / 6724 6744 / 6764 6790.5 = 0.04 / 9.7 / 9.64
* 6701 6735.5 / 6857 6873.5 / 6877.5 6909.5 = -0.02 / 9.73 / 9.22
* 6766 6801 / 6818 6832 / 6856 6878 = 0.00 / 9.62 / 9.37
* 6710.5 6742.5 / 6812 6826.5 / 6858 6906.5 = -0.02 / 9.47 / 9.27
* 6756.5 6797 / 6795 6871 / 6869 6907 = -0.03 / 9.57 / 9.17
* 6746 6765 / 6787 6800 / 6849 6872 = -0.01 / 9.42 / 9.64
